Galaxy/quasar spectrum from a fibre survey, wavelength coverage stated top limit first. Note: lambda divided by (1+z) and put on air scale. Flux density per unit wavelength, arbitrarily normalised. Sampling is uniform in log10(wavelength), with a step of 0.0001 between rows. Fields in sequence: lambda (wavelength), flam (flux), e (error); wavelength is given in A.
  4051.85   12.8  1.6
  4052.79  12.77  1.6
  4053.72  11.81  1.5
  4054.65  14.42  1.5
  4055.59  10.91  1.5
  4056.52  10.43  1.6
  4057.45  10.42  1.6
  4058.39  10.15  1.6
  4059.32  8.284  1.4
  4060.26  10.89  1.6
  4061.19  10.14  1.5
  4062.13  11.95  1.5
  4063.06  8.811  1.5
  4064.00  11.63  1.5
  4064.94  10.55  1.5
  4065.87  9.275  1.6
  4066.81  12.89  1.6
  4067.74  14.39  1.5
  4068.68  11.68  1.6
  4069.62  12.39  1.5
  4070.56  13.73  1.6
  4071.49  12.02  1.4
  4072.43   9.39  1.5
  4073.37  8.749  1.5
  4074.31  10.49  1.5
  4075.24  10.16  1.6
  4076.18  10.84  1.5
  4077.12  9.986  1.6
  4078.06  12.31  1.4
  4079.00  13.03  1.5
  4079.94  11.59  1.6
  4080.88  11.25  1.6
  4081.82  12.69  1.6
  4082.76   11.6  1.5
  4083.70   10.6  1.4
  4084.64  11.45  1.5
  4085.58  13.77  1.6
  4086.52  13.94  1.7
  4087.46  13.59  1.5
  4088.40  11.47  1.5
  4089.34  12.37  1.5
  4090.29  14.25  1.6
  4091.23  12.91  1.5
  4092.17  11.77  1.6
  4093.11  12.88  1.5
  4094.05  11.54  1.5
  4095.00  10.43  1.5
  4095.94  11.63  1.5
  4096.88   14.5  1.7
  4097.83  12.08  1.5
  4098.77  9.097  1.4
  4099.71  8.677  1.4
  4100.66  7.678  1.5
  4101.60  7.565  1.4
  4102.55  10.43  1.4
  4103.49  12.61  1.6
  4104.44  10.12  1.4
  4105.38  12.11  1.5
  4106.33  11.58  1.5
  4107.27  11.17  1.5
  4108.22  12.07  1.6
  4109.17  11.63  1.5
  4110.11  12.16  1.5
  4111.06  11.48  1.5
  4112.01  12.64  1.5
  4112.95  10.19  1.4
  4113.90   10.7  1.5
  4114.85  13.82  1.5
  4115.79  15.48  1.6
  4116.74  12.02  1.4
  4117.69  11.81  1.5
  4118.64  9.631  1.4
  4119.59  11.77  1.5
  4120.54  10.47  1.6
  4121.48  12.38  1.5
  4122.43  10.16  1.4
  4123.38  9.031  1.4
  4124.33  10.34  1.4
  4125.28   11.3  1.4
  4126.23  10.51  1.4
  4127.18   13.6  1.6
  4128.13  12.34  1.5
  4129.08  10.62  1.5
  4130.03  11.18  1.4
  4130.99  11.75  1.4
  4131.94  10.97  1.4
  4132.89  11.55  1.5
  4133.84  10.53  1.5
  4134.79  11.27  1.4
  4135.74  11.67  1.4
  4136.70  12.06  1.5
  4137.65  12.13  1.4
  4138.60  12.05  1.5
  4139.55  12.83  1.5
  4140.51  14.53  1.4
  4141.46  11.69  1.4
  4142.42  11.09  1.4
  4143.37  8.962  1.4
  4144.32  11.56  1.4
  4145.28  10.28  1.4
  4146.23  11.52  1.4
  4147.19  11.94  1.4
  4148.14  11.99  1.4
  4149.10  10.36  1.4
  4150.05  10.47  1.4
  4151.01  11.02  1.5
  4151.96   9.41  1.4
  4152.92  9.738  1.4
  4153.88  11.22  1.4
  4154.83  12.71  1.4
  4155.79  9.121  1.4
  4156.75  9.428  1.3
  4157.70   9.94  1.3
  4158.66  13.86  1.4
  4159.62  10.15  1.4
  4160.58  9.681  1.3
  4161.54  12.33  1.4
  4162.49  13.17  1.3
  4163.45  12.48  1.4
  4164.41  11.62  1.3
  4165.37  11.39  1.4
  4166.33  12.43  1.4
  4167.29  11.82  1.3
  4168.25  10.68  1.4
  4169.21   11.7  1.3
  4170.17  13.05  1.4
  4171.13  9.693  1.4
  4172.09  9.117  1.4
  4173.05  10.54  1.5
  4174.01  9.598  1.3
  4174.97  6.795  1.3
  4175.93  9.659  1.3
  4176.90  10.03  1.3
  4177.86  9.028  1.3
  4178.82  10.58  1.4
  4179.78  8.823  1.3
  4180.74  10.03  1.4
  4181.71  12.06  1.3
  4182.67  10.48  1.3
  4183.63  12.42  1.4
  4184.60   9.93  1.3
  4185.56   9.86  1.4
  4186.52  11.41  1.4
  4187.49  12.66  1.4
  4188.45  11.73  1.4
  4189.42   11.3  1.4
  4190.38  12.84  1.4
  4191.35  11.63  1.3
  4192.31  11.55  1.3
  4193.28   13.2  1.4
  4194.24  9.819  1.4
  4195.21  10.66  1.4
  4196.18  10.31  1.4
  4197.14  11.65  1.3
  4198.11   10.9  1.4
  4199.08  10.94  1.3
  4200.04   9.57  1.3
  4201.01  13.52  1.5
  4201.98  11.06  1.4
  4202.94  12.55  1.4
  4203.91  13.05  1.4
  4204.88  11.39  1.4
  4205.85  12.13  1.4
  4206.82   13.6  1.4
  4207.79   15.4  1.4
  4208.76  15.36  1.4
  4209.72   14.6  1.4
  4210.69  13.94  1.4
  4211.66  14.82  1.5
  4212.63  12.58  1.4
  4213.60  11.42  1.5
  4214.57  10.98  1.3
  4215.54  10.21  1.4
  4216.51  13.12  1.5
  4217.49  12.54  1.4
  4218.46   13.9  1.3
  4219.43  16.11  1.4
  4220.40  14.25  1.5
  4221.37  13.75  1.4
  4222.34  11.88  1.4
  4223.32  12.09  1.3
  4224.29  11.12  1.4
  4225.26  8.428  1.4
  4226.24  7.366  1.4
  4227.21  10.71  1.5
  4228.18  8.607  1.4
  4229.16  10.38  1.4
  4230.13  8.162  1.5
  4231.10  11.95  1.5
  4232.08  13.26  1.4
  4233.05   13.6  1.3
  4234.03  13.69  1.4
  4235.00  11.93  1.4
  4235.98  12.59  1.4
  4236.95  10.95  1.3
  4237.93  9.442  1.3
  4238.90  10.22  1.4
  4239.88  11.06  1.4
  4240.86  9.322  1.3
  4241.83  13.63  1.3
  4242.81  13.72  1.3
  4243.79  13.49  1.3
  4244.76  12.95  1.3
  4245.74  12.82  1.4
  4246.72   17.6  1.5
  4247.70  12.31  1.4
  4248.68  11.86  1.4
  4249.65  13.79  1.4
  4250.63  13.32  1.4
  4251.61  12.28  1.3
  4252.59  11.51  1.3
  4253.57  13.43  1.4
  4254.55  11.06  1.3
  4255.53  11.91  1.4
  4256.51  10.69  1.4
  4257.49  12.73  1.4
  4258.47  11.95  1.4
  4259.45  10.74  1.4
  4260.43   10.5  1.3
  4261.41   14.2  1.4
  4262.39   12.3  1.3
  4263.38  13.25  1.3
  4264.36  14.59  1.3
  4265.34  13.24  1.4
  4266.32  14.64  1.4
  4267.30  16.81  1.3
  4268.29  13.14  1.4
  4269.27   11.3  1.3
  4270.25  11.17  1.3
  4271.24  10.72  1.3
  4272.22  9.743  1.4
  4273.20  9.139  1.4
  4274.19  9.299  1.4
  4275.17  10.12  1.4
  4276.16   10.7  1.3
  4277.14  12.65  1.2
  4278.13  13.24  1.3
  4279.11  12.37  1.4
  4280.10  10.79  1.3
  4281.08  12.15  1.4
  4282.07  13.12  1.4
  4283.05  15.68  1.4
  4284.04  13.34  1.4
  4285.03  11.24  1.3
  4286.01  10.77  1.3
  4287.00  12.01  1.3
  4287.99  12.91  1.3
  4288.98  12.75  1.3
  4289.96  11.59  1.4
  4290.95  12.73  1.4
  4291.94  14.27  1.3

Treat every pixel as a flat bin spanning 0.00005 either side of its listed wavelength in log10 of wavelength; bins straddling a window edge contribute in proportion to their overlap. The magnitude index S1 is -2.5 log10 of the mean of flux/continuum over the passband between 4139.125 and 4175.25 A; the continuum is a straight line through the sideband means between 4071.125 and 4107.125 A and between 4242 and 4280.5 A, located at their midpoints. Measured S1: 0.07 mag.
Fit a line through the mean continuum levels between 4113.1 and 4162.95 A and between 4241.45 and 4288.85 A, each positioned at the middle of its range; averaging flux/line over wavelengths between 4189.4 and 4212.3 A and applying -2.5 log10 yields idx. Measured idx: -0.04 mag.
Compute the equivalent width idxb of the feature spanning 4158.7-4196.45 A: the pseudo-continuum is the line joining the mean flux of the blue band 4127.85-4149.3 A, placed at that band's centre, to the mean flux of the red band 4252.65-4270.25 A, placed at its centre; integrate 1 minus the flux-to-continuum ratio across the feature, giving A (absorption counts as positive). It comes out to 2.9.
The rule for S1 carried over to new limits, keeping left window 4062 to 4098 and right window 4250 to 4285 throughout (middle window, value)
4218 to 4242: 0.06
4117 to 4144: 0.05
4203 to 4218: -0.08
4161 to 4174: 0.05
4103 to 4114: 0.03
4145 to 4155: 0.10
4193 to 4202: 0.09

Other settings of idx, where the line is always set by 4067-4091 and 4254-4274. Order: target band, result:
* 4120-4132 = 0.08 mag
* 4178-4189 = 0.11 mag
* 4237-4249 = -0.02 mag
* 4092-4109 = 0.09 mag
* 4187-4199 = 0.05 mag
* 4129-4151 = 0.05 mag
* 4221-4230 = 0.17 mag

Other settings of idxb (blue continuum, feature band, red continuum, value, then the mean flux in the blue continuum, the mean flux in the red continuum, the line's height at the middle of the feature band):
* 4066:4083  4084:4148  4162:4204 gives -1.1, 11.6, 11.1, 11.4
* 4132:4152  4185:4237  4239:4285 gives -0.1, 11.4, 12.4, 12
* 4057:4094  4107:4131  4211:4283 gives 0.3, 11.5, 12.1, 11.7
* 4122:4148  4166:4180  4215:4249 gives 1.7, 11.4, 12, 11.6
